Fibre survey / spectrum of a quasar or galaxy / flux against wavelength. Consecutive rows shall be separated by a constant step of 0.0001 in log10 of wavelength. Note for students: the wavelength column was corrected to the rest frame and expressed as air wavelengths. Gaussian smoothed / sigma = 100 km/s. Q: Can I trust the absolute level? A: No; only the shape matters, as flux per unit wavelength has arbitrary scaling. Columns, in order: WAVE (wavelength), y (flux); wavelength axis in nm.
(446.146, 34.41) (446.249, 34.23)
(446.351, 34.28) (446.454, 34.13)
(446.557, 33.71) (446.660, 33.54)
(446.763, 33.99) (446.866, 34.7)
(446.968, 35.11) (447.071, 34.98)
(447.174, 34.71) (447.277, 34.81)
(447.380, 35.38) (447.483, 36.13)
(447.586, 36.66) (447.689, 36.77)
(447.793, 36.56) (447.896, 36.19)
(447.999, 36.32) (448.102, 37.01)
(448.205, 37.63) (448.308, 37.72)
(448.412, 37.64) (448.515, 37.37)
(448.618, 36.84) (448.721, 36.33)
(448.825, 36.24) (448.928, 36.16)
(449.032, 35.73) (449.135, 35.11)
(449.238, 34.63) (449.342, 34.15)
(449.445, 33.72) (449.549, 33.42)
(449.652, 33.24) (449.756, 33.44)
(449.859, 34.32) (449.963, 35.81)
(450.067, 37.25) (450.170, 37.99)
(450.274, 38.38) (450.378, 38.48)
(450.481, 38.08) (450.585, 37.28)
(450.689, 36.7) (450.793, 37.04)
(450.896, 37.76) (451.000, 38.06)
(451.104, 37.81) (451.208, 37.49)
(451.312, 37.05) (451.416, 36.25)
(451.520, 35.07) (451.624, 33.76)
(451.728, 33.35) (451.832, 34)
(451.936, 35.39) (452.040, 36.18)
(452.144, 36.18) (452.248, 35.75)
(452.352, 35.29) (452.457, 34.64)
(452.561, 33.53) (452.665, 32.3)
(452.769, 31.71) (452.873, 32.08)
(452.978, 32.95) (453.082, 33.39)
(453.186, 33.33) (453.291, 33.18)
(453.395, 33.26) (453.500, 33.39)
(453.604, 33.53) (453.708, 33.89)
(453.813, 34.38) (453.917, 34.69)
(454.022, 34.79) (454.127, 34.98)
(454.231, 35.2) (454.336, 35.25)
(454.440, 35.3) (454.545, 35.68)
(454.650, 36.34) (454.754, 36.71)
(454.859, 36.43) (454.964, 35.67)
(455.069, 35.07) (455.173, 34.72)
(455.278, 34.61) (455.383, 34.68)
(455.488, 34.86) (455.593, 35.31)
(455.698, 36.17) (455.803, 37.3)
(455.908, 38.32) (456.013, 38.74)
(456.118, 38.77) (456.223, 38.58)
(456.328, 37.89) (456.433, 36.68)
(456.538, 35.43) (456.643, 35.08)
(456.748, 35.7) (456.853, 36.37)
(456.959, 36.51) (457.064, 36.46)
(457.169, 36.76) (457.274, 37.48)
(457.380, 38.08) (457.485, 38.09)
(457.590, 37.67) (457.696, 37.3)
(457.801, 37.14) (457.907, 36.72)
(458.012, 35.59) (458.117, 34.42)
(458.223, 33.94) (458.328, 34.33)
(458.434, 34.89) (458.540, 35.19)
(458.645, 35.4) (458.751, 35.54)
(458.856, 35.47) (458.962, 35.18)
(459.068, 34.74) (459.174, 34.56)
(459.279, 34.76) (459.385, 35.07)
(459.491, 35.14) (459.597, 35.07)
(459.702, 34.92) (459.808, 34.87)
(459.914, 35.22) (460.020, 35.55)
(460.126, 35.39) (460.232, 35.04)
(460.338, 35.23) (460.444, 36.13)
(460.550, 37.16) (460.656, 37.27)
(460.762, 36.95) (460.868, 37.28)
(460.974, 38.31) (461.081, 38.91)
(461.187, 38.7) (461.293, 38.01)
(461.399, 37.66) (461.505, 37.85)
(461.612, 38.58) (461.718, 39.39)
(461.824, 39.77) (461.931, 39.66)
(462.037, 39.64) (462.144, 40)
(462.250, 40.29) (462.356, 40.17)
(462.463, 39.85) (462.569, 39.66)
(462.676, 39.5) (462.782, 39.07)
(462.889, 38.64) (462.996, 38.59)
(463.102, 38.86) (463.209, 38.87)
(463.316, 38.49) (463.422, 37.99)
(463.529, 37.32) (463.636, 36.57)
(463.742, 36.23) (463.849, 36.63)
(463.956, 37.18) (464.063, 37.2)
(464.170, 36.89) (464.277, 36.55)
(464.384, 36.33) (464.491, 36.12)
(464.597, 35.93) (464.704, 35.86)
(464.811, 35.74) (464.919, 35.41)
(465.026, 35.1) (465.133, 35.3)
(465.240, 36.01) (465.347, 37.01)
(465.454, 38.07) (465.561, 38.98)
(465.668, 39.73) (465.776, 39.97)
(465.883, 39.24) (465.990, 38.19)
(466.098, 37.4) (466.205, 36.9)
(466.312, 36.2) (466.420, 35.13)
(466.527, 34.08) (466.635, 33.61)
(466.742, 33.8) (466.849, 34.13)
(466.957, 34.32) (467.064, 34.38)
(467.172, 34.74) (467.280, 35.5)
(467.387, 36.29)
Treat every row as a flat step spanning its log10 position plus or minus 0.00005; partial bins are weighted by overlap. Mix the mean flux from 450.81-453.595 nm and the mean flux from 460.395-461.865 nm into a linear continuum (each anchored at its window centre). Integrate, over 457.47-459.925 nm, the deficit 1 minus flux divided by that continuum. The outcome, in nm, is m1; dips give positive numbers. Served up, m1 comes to 0.111 nm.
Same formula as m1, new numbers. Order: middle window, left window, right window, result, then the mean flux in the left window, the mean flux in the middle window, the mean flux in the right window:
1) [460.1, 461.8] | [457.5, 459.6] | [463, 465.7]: -0.06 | 35.5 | 37.4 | 37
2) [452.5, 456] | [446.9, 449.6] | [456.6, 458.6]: 0.14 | 35.9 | 34.7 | 36.2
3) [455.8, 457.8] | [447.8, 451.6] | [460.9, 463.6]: 0.03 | 36.4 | 37.2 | 38.9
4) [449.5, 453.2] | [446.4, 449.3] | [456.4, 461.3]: 0.05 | 35.8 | 35.4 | 36.1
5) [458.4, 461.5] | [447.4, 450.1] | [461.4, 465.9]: 0.12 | 35.8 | 36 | 37.9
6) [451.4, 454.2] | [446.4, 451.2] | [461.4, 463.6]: 0.21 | 36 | 34.1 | 39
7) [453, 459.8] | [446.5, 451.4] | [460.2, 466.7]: 0.23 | 36.1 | 35.6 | 37.6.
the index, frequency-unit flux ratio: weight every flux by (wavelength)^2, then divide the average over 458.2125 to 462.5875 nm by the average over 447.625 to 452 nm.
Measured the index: 1.1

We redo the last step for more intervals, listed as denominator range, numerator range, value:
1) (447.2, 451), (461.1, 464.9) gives 1.12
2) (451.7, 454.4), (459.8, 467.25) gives 1.14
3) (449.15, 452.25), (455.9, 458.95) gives 1.05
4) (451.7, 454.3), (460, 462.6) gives 1.16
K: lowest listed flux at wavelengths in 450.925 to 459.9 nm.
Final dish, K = 31.71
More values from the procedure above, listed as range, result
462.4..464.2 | 36.23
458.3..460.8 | 34.33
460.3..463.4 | 35.23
